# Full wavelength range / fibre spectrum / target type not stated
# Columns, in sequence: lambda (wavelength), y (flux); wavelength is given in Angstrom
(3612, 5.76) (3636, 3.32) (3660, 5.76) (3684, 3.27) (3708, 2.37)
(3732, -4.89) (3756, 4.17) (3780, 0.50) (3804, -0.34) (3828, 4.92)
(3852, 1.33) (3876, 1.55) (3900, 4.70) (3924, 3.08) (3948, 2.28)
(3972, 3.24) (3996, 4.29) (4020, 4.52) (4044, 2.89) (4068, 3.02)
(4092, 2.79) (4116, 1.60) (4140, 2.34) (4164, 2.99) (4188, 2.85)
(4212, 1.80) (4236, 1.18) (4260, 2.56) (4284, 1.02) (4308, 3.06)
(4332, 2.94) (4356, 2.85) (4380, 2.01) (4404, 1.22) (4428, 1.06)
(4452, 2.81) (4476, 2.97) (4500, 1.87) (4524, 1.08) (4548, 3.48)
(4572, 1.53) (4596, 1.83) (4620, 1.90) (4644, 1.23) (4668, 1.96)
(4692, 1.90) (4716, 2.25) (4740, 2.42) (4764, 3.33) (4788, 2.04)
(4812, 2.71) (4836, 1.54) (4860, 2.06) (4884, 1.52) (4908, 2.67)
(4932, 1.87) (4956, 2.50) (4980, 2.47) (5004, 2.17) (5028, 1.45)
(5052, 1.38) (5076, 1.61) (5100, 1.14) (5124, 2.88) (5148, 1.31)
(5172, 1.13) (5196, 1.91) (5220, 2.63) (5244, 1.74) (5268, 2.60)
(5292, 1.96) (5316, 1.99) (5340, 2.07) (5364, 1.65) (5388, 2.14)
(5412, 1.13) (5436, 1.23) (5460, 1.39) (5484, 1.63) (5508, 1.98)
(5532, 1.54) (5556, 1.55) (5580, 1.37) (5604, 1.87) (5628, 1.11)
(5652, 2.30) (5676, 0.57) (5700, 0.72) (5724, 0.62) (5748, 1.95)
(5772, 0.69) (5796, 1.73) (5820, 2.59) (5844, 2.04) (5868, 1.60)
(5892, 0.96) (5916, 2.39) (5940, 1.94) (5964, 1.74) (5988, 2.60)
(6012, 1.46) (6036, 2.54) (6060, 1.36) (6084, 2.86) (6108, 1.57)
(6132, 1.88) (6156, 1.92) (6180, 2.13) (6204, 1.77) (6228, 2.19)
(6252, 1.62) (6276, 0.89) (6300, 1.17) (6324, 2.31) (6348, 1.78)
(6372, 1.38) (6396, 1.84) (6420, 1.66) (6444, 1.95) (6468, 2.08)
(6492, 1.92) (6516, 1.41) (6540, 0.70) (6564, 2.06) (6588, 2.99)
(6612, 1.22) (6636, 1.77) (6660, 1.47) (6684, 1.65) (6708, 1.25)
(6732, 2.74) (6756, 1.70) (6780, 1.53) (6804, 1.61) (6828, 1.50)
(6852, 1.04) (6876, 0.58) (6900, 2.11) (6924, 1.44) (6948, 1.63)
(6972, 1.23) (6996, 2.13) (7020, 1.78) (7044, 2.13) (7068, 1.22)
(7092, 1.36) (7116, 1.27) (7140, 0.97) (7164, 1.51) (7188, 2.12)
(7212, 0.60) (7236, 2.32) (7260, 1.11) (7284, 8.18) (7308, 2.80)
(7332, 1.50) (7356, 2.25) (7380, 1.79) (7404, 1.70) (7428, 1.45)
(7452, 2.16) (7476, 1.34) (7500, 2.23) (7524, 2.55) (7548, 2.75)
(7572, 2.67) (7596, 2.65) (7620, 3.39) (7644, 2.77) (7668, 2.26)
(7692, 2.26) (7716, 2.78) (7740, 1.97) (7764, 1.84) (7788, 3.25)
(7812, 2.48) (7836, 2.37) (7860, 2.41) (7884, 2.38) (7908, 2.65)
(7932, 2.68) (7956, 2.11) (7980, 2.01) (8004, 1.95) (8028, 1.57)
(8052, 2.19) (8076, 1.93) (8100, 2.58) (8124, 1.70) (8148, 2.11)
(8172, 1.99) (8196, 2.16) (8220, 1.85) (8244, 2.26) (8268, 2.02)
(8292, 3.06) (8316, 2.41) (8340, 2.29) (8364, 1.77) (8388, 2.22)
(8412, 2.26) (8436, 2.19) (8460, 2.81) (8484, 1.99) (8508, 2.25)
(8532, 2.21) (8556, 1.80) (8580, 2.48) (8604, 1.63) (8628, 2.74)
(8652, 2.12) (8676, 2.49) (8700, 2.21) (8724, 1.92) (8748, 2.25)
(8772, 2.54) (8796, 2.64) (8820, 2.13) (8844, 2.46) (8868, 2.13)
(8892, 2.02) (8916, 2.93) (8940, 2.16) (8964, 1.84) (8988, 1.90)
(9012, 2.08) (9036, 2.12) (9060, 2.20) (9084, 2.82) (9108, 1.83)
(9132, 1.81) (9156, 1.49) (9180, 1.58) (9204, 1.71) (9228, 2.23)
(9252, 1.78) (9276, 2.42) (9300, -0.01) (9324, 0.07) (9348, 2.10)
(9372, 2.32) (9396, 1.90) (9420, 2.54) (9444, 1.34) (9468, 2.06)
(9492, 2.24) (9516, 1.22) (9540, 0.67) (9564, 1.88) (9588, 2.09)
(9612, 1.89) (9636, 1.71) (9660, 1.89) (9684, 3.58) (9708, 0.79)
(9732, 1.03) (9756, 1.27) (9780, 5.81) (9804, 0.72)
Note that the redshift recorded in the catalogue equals 0.953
